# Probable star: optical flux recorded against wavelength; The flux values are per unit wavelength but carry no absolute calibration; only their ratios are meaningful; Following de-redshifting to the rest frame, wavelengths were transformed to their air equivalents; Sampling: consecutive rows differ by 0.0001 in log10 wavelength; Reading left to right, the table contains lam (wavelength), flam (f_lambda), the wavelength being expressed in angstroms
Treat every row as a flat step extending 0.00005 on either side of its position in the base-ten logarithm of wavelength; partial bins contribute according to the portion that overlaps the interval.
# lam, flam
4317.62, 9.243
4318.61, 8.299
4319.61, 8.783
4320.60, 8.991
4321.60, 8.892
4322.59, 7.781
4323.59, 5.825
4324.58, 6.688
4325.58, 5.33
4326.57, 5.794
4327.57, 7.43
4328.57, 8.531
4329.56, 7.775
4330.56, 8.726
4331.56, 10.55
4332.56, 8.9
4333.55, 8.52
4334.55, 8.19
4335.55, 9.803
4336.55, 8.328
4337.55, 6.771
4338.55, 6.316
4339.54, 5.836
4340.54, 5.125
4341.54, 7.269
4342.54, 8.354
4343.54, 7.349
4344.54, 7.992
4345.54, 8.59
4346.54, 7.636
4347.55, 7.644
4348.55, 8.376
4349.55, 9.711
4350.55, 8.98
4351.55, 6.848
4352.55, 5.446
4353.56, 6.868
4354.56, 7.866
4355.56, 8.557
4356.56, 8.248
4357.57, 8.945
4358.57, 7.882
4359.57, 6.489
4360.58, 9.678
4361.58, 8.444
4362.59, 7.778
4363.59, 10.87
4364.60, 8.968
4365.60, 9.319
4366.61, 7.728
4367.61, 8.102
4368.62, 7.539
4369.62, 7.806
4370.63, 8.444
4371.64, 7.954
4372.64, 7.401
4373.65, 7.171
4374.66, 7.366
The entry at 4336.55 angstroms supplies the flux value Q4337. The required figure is 8.328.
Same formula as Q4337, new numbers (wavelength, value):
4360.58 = 9.678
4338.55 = 6.316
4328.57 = 8.531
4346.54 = 7.636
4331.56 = 10.55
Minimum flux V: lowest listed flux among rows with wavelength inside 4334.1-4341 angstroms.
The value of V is 5.125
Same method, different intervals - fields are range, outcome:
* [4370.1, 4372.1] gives 7.954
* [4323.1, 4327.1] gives 5.33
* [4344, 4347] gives 7.636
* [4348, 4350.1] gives 8.376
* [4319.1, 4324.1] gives 5.825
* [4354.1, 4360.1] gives 6.489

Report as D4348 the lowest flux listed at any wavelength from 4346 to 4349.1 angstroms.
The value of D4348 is 7.636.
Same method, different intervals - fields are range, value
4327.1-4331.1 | 7.43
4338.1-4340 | 5.836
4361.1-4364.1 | 7.778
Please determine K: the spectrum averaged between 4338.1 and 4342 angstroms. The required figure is 6.14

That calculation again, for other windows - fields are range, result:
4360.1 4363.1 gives 8.64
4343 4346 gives 7.98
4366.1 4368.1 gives 7.92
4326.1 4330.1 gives 7.4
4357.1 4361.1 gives 8.26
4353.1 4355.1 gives 7.42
